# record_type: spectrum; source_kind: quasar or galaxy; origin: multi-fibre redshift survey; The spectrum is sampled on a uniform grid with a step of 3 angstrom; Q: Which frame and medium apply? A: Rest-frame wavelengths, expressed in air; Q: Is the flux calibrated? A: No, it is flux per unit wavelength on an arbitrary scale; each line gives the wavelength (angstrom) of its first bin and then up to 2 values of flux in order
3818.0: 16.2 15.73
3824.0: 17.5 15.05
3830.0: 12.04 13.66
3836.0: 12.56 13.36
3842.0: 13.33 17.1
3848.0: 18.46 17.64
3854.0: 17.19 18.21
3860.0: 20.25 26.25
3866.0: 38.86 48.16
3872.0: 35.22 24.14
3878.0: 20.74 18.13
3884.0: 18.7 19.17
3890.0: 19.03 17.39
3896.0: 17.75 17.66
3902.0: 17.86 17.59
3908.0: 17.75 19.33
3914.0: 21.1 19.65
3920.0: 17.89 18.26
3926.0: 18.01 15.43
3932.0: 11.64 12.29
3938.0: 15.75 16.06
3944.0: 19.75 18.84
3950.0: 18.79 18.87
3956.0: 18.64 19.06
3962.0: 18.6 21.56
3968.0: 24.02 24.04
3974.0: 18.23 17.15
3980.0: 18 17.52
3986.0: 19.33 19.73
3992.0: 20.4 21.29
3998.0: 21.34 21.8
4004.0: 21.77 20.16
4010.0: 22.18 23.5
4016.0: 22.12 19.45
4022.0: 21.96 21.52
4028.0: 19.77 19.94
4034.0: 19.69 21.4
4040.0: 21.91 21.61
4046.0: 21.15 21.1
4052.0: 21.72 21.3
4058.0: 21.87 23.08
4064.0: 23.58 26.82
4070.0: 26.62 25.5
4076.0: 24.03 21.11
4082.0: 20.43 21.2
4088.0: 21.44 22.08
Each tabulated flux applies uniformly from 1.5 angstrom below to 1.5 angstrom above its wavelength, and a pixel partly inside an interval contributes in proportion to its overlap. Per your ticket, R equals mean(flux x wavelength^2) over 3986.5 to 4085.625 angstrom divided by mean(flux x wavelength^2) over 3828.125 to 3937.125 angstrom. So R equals 1.2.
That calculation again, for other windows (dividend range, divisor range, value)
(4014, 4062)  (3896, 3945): 1.31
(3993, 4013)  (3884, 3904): 1.25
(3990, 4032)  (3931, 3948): 1.40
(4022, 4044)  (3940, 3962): 1.17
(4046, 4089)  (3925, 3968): 1.37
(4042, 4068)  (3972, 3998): 1.21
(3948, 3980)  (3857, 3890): 0.79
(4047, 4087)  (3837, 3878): 1.08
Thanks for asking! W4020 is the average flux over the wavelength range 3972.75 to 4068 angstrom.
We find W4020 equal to 21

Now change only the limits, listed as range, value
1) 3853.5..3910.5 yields 22.7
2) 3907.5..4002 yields 18.7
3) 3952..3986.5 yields 19.6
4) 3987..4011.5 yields 21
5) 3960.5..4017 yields 20.7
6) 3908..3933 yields 17.8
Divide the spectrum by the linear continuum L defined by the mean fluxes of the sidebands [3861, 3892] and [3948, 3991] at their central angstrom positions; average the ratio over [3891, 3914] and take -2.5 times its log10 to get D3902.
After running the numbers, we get 0.33 mag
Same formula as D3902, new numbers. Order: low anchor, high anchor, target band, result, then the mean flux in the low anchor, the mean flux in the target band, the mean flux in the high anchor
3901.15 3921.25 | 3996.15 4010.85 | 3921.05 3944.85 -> 0.22 mag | 18.8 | 15.8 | 21.4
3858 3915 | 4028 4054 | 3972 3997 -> 0.14 mag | 22.9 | 19.1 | 21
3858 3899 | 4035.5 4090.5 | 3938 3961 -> 0.28 mag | 24.6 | 18.4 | 22.5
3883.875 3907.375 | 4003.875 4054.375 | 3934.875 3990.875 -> 0.04 mag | 18.1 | 18.9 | 21.2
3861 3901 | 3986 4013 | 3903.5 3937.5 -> 0.34 mag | 24.6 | 17.1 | 21.1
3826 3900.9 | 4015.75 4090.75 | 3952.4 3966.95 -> 0.09 mag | 20.4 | 19.5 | 22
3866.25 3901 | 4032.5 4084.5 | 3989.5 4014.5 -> 0.07 mag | 23.8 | 21.5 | 22.5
